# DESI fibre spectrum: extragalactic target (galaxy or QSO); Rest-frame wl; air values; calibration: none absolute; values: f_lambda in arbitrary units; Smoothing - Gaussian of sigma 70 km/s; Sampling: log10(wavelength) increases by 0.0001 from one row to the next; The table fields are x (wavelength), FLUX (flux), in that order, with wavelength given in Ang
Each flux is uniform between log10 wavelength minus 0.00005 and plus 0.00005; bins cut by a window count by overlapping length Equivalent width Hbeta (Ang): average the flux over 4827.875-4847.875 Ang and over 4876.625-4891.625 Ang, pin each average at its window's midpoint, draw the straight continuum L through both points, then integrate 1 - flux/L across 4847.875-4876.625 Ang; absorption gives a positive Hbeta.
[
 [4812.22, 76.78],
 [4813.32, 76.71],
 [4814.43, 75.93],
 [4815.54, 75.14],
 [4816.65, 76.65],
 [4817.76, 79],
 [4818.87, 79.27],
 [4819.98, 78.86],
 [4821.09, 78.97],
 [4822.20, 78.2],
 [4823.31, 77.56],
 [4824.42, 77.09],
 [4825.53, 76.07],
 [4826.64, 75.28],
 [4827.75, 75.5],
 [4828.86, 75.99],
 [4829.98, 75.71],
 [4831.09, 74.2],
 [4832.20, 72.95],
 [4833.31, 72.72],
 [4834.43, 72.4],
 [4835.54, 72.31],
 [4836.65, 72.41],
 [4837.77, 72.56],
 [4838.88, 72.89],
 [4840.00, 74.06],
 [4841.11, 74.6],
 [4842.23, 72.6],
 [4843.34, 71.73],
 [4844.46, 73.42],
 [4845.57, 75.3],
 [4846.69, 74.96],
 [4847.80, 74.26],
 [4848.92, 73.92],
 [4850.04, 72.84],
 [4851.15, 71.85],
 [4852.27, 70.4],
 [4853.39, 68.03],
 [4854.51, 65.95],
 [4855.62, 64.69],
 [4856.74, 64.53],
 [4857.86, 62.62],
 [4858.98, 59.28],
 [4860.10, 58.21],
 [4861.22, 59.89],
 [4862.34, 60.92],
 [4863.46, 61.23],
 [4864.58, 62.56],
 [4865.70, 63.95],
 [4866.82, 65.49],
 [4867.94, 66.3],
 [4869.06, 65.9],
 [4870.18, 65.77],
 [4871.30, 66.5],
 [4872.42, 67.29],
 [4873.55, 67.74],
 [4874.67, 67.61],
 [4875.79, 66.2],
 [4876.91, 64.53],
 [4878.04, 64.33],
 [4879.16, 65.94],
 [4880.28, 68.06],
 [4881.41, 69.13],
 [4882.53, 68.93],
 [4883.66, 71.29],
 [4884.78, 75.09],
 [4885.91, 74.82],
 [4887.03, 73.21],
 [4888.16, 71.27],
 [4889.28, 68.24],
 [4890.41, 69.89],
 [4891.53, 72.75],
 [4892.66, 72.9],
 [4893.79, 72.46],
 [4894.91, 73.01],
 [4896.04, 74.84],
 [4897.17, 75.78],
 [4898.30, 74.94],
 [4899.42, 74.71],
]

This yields 2.4 Ang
